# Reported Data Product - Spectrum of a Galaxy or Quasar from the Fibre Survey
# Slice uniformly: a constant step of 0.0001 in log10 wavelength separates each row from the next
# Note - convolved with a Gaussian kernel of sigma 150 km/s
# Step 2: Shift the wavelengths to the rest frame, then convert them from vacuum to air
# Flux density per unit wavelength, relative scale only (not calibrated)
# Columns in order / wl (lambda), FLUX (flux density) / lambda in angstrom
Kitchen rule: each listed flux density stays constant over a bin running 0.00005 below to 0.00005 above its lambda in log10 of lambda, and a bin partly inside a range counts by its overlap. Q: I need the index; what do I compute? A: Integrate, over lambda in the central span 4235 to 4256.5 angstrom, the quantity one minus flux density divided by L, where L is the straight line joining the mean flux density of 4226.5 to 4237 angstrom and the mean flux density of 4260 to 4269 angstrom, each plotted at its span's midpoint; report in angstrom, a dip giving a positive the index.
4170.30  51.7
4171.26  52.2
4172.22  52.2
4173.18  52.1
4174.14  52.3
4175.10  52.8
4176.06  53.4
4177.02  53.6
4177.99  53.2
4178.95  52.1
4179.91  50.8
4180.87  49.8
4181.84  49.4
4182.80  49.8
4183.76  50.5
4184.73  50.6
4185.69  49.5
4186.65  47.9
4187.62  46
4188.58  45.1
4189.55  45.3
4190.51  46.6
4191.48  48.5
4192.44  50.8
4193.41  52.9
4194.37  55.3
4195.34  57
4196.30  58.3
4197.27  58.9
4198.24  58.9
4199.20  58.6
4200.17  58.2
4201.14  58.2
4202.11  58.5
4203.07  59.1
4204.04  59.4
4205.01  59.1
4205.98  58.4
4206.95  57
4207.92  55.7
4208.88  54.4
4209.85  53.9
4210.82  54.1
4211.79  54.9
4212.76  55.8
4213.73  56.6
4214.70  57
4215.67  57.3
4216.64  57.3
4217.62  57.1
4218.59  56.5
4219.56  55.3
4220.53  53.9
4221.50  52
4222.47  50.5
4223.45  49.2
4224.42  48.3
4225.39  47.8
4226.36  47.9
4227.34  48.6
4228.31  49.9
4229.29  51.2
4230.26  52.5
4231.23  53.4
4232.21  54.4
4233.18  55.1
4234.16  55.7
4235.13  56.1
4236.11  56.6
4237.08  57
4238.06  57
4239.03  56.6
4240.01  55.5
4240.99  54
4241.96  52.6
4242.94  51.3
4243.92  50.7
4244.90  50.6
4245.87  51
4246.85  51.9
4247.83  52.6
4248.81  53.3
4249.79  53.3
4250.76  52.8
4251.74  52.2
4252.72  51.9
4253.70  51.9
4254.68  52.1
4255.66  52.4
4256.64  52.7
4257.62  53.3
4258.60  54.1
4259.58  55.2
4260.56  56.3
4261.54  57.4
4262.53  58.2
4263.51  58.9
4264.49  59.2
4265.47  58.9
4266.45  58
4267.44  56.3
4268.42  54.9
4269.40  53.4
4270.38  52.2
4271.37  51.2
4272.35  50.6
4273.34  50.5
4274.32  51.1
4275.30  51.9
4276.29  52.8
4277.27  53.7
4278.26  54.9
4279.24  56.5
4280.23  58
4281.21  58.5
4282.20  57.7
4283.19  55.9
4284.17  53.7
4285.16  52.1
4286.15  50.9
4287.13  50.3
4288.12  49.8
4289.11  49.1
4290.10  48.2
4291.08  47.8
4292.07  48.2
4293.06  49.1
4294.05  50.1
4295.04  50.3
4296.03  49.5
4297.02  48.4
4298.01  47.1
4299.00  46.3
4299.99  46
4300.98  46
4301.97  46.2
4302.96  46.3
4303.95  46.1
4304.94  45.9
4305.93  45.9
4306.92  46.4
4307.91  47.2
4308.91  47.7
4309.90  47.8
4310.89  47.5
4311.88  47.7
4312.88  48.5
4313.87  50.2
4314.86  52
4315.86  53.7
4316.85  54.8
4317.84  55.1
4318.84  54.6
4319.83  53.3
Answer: 0.7 angstrom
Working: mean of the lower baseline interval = 53.3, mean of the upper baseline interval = 57.5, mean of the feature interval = 53.3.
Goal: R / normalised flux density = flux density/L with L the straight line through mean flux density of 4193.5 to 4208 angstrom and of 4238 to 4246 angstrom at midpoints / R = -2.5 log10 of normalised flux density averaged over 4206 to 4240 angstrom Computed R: 0.025 mag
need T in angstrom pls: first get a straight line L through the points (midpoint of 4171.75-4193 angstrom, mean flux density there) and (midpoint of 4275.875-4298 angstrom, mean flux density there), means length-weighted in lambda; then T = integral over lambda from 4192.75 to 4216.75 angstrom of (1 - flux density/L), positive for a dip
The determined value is -3.1 angstrom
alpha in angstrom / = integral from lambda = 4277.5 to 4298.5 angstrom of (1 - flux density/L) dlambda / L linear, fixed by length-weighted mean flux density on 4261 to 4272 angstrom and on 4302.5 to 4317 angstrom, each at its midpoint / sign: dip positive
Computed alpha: 0.2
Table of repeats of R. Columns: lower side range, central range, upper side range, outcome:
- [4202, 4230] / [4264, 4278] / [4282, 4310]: -0.07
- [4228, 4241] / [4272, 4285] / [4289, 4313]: -0.09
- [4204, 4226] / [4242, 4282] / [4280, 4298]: -0.03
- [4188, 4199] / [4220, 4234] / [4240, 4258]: 0.03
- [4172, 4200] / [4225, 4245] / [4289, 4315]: -0.06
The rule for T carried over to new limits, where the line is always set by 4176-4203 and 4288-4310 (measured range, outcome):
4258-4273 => -2.0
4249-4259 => -0.6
